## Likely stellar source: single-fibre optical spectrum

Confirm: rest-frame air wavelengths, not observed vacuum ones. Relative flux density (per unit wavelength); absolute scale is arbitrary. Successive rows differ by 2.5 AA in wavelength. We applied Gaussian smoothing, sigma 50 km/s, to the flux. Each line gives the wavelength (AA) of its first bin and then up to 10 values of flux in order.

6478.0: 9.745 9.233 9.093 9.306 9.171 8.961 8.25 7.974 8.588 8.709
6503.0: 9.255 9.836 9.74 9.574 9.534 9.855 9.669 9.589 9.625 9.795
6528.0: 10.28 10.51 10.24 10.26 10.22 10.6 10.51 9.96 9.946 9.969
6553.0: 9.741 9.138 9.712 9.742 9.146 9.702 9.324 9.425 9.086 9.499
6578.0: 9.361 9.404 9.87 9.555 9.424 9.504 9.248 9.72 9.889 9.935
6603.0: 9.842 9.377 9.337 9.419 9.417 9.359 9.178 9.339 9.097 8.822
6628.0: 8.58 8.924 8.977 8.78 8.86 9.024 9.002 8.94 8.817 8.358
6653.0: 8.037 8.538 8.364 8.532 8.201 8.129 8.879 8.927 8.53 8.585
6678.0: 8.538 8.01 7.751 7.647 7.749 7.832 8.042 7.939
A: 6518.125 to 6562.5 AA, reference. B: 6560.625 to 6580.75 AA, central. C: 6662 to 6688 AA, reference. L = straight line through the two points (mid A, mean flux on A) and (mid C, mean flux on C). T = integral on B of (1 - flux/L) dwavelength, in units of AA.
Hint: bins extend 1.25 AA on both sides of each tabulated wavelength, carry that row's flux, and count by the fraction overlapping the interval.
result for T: 0.43 AA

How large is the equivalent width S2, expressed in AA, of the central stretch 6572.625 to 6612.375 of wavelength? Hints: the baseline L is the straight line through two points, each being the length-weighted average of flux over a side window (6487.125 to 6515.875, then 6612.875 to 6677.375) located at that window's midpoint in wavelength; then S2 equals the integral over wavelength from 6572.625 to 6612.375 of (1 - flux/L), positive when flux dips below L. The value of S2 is -2.92 AA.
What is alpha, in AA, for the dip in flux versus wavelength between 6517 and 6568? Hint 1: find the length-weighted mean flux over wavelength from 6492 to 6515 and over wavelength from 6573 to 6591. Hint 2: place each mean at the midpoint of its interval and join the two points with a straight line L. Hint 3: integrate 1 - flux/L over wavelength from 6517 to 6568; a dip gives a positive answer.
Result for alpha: -3.4 AA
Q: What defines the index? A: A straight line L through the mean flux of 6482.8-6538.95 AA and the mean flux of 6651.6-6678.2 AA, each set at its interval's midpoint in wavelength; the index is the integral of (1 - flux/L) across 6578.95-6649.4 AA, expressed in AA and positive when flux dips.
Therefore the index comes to -3.7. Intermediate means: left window 9.48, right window 8.48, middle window 9.27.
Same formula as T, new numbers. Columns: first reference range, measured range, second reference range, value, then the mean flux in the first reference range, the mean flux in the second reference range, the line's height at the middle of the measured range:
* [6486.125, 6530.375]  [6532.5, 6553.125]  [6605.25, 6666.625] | -2.2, 9.35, 8.85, 9.21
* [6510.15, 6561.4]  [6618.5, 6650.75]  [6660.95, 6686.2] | -0.4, 9.93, 8.34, 8.79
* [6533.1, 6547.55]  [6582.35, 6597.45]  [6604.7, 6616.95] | 0.1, 10.3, 9.38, 9.65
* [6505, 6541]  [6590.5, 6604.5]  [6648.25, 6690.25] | -0.9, 9.94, 8.3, 9.11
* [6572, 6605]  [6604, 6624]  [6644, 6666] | -0.4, 9.56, 8.45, 9.14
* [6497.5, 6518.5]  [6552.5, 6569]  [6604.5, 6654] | -0.4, 9.44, 8.98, 9.24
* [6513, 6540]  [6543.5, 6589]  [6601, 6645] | 0.4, 10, 9.15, 9.65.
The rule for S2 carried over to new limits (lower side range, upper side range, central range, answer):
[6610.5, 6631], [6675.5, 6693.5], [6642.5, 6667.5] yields 0.1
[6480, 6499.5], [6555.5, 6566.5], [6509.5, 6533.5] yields -1.9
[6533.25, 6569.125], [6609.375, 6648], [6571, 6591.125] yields 0.2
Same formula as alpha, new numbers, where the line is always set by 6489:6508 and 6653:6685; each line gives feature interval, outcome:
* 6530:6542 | -2.2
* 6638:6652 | -0.6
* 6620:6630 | -0.5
